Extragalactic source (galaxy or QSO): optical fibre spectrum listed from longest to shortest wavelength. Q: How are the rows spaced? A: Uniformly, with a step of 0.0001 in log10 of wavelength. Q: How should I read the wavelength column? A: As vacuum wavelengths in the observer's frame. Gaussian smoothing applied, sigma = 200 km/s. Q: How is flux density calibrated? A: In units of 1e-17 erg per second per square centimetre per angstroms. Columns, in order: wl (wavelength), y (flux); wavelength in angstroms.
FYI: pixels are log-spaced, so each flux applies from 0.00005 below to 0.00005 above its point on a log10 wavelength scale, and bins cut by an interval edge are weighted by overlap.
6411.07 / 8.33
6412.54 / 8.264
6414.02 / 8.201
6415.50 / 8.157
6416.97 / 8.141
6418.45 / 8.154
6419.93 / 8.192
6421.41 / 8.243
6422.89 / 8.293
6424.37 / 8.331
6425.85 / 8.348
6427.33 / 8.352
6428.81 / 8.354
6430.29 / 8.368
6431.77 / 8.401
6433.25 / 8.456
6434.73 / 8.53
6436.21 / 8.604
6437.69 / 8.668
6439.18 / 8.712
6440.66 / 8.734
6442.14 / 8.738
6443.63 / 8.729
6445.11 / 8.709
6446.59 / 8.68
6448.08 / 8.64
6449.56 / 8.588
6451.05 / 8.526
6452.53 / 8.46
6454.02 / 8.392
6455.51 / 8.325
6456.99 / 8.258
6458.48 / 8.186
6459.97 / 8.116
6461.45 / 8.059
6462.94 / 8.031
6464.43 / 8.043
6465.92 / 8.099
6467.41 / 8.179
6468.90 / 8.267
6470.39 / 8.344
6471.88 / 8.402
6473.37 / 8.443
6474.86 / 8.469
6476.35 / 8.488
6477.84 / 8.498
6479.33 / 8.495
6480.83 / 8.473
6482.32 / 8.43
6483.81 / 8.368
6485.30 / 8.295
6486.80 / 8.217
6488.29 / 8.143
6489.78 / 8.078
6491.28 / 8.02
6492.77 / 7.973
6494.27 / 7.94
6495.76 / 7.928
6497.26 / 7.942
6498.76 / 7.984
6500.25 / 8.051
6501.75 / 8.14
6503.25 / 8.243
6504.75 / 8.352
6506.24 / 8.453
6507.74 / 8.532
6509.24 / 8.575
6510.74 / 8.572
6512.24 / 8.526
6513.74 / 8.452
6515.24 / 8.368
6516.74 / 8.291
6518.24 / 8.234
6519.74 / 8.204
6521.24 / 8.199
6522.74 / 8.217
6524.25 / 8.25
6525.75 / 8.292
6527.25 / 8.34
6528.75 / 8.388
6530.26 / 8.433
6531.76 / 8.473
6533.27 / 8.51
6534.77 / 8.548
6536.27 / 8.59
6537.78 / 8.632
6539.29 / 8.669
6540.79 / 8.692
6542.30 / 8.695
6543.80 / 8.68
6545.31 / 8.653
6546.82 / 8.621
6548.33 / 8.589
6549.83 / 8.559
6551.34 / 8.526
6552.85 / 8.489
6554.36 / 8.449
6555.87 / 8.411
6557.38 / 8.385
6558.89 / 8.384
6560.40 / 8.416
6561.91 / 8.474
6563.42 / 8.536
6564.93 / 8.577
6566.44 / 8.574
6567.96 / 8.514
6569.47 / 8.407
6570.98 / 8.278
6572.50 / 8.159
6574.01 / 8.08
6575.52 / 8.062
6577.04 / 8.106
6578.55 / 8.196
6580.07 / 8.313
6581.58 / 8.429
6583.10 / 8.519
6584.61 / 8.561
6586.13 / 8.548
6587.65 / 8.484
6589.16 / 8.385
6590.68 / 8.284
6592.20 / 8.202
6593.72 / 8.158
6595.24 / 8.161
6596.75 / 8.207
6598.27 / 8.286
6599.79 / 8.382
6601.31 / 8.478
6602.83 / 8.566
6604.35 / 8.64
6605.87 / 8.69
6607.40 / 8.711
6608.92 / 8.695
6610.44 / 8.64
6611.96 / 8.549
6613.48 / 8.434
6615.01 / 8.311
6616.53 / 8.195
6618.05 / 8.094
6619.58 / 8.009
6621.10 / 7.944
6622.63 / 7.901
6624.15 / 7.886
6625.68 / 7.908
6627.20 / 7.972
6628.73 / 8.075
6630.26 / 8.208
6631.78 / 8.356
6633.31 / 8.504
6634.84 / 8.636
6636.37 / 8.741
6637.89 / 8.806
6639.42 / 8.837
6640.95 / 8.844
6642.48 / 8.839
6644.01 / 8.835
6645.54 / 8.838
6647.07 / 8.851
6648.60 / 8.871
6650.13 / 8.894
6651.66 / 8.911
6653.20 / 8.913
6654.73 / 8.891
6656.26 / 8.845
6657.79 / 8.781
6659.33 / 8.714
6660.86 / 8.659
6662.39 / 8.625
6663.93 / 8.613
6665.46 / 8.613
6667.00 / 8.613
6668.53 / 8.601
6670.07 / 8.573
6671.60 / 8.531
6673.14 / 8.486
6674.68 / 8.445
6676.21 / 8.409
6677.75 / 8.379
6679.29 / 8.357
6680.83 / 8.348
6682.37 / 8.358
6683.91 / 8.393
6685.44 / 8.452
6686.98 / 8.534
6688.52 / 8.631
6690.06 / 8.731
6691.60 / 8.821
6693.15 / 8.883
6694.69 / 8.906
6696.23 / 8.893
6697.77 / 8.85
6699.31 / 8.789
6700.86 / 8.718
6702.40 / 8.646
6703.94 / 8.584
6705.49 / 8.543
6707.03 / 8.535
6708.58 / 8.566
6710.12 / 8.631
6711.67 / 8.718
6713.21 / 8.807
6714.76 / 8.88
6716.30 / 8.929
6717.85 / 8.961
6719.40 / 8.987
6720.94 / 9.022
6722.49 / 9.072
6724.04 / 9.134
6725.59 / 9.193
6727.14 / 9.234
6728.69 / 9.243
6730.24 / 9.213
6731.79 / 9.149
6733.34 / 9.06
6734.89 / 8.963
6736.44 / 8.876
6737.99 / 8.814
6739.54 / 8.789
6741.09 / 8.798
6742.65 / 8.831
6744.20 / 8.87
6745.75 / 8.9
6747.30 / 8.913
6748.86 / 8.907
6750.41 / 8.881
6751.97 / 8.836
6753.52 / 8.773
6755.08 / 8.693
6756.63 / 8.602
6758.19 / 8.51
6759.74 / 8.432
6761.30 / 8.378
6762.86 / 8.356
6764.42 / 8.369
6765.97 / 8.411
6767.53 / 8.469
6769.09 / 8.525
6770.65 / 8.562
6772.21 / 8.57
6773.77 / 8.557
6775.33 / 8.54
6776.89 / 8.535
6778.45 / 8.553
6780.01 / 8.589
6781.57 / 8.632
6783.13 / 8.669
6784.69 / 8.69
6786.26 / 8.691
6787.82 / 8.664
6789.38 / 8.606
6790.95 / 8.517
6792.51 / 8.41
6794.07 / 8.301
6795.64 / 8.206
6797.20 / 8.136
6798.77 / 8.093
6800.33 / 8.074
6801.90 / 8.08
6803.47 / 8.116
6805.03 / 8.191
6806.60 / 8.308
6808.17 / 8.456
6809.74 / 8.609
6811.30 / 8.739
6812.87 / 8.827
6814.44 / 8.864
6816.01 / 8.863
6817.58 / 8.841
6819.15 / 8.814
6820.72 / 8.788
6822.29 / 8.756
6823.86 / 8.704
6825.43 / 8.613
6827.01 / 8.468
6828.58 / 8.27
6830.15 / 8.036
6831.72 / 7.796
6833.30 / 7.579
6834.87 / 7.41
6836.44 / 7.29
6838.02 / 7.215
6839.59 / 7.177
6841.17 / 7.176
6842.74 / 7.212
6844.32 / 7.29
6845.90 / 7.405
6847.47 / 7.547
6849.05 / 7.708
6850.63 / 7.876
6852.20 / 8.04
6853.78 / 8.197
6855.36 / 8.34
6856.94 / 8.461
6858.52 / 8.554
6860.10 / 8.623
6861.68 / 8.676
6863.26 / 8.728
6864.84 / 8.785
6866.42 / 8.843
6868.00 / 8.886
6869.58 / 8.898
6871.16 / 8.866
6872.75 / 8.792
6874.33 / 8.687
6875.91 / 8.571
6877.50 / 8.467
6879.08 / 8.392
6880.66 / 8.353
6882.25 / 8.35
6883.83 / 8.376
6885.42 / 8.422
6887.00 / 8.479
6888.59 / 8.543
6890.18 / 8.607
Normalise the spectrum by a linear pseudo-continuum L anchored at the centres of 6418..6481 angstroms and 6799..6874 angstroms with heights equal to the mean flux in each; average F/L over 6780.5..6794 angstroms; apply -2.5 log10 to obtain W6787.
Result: -0.04 mag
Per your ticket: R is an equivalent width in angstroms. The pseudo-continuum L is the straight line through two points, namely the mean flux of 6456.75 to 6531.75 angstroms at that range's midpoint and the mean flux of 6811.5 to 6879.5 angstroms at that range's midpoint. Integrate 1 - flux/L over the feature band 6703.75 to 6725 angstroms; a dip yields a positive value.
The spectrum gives -1.4 angstroms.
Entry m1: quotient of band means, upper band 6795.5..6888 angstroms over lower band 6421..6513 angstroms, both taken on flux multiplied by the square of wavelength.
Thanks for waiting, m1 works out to 1.11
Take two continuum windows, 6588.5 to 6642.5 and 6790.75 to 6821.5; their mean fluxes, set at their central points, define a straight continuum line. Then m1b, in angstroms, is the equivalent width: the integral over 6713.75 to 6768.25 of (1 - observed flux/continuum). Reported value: -2.7 angstroms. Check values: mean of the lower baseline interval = 8.37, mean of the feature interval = 8.84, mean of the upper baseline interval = 8.46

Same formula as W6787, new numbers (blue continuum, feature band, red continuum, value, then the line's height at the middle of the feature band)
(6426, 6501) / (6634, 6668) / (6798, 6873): -0.062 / 8.29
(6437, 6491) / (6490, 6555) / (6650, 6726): 0.013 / 8.47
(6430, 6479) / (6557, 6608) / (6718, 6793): 0.023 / 8.57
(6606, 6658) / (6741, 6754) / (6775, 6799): -0.045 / 8.5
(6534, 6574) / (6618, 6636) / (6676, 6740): 0.066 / 8.64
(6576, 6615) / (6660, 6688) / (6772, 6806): -0.011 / 8.42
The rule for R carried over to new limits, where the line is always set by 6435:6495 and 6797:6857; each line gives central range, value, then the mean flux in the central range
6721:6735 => -1.65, 9.14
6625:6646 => -0.71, 8.53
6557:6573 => -0.26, 8.43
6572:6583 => 0.10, 8.21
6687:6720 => -2.25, 8.75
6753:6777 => -1.07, 8.51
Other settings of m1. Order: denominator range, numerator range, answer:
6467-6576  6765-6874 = 1.09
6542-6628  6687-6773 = 1.10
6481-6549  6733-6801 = 1.11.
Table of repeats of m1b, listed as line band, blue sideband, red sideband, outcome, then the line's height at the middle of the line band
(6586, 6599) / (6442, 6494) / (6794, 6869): 0.0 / 8.29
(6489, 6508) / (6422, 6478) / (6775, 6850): 0.6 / 8.39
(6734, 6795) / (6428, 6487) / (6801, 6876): -2.5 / 8.3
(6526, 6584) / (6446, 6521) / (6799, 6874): -1.2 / 8.29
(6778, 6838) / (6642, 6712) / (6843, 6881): 0.5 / 8.45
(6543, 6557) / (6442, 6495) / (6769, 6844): -0.4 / 8.33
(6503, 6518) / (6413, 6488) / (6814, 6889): -0.1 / 8.36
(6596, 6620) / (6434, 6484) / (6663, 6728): 0.5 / 8.6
